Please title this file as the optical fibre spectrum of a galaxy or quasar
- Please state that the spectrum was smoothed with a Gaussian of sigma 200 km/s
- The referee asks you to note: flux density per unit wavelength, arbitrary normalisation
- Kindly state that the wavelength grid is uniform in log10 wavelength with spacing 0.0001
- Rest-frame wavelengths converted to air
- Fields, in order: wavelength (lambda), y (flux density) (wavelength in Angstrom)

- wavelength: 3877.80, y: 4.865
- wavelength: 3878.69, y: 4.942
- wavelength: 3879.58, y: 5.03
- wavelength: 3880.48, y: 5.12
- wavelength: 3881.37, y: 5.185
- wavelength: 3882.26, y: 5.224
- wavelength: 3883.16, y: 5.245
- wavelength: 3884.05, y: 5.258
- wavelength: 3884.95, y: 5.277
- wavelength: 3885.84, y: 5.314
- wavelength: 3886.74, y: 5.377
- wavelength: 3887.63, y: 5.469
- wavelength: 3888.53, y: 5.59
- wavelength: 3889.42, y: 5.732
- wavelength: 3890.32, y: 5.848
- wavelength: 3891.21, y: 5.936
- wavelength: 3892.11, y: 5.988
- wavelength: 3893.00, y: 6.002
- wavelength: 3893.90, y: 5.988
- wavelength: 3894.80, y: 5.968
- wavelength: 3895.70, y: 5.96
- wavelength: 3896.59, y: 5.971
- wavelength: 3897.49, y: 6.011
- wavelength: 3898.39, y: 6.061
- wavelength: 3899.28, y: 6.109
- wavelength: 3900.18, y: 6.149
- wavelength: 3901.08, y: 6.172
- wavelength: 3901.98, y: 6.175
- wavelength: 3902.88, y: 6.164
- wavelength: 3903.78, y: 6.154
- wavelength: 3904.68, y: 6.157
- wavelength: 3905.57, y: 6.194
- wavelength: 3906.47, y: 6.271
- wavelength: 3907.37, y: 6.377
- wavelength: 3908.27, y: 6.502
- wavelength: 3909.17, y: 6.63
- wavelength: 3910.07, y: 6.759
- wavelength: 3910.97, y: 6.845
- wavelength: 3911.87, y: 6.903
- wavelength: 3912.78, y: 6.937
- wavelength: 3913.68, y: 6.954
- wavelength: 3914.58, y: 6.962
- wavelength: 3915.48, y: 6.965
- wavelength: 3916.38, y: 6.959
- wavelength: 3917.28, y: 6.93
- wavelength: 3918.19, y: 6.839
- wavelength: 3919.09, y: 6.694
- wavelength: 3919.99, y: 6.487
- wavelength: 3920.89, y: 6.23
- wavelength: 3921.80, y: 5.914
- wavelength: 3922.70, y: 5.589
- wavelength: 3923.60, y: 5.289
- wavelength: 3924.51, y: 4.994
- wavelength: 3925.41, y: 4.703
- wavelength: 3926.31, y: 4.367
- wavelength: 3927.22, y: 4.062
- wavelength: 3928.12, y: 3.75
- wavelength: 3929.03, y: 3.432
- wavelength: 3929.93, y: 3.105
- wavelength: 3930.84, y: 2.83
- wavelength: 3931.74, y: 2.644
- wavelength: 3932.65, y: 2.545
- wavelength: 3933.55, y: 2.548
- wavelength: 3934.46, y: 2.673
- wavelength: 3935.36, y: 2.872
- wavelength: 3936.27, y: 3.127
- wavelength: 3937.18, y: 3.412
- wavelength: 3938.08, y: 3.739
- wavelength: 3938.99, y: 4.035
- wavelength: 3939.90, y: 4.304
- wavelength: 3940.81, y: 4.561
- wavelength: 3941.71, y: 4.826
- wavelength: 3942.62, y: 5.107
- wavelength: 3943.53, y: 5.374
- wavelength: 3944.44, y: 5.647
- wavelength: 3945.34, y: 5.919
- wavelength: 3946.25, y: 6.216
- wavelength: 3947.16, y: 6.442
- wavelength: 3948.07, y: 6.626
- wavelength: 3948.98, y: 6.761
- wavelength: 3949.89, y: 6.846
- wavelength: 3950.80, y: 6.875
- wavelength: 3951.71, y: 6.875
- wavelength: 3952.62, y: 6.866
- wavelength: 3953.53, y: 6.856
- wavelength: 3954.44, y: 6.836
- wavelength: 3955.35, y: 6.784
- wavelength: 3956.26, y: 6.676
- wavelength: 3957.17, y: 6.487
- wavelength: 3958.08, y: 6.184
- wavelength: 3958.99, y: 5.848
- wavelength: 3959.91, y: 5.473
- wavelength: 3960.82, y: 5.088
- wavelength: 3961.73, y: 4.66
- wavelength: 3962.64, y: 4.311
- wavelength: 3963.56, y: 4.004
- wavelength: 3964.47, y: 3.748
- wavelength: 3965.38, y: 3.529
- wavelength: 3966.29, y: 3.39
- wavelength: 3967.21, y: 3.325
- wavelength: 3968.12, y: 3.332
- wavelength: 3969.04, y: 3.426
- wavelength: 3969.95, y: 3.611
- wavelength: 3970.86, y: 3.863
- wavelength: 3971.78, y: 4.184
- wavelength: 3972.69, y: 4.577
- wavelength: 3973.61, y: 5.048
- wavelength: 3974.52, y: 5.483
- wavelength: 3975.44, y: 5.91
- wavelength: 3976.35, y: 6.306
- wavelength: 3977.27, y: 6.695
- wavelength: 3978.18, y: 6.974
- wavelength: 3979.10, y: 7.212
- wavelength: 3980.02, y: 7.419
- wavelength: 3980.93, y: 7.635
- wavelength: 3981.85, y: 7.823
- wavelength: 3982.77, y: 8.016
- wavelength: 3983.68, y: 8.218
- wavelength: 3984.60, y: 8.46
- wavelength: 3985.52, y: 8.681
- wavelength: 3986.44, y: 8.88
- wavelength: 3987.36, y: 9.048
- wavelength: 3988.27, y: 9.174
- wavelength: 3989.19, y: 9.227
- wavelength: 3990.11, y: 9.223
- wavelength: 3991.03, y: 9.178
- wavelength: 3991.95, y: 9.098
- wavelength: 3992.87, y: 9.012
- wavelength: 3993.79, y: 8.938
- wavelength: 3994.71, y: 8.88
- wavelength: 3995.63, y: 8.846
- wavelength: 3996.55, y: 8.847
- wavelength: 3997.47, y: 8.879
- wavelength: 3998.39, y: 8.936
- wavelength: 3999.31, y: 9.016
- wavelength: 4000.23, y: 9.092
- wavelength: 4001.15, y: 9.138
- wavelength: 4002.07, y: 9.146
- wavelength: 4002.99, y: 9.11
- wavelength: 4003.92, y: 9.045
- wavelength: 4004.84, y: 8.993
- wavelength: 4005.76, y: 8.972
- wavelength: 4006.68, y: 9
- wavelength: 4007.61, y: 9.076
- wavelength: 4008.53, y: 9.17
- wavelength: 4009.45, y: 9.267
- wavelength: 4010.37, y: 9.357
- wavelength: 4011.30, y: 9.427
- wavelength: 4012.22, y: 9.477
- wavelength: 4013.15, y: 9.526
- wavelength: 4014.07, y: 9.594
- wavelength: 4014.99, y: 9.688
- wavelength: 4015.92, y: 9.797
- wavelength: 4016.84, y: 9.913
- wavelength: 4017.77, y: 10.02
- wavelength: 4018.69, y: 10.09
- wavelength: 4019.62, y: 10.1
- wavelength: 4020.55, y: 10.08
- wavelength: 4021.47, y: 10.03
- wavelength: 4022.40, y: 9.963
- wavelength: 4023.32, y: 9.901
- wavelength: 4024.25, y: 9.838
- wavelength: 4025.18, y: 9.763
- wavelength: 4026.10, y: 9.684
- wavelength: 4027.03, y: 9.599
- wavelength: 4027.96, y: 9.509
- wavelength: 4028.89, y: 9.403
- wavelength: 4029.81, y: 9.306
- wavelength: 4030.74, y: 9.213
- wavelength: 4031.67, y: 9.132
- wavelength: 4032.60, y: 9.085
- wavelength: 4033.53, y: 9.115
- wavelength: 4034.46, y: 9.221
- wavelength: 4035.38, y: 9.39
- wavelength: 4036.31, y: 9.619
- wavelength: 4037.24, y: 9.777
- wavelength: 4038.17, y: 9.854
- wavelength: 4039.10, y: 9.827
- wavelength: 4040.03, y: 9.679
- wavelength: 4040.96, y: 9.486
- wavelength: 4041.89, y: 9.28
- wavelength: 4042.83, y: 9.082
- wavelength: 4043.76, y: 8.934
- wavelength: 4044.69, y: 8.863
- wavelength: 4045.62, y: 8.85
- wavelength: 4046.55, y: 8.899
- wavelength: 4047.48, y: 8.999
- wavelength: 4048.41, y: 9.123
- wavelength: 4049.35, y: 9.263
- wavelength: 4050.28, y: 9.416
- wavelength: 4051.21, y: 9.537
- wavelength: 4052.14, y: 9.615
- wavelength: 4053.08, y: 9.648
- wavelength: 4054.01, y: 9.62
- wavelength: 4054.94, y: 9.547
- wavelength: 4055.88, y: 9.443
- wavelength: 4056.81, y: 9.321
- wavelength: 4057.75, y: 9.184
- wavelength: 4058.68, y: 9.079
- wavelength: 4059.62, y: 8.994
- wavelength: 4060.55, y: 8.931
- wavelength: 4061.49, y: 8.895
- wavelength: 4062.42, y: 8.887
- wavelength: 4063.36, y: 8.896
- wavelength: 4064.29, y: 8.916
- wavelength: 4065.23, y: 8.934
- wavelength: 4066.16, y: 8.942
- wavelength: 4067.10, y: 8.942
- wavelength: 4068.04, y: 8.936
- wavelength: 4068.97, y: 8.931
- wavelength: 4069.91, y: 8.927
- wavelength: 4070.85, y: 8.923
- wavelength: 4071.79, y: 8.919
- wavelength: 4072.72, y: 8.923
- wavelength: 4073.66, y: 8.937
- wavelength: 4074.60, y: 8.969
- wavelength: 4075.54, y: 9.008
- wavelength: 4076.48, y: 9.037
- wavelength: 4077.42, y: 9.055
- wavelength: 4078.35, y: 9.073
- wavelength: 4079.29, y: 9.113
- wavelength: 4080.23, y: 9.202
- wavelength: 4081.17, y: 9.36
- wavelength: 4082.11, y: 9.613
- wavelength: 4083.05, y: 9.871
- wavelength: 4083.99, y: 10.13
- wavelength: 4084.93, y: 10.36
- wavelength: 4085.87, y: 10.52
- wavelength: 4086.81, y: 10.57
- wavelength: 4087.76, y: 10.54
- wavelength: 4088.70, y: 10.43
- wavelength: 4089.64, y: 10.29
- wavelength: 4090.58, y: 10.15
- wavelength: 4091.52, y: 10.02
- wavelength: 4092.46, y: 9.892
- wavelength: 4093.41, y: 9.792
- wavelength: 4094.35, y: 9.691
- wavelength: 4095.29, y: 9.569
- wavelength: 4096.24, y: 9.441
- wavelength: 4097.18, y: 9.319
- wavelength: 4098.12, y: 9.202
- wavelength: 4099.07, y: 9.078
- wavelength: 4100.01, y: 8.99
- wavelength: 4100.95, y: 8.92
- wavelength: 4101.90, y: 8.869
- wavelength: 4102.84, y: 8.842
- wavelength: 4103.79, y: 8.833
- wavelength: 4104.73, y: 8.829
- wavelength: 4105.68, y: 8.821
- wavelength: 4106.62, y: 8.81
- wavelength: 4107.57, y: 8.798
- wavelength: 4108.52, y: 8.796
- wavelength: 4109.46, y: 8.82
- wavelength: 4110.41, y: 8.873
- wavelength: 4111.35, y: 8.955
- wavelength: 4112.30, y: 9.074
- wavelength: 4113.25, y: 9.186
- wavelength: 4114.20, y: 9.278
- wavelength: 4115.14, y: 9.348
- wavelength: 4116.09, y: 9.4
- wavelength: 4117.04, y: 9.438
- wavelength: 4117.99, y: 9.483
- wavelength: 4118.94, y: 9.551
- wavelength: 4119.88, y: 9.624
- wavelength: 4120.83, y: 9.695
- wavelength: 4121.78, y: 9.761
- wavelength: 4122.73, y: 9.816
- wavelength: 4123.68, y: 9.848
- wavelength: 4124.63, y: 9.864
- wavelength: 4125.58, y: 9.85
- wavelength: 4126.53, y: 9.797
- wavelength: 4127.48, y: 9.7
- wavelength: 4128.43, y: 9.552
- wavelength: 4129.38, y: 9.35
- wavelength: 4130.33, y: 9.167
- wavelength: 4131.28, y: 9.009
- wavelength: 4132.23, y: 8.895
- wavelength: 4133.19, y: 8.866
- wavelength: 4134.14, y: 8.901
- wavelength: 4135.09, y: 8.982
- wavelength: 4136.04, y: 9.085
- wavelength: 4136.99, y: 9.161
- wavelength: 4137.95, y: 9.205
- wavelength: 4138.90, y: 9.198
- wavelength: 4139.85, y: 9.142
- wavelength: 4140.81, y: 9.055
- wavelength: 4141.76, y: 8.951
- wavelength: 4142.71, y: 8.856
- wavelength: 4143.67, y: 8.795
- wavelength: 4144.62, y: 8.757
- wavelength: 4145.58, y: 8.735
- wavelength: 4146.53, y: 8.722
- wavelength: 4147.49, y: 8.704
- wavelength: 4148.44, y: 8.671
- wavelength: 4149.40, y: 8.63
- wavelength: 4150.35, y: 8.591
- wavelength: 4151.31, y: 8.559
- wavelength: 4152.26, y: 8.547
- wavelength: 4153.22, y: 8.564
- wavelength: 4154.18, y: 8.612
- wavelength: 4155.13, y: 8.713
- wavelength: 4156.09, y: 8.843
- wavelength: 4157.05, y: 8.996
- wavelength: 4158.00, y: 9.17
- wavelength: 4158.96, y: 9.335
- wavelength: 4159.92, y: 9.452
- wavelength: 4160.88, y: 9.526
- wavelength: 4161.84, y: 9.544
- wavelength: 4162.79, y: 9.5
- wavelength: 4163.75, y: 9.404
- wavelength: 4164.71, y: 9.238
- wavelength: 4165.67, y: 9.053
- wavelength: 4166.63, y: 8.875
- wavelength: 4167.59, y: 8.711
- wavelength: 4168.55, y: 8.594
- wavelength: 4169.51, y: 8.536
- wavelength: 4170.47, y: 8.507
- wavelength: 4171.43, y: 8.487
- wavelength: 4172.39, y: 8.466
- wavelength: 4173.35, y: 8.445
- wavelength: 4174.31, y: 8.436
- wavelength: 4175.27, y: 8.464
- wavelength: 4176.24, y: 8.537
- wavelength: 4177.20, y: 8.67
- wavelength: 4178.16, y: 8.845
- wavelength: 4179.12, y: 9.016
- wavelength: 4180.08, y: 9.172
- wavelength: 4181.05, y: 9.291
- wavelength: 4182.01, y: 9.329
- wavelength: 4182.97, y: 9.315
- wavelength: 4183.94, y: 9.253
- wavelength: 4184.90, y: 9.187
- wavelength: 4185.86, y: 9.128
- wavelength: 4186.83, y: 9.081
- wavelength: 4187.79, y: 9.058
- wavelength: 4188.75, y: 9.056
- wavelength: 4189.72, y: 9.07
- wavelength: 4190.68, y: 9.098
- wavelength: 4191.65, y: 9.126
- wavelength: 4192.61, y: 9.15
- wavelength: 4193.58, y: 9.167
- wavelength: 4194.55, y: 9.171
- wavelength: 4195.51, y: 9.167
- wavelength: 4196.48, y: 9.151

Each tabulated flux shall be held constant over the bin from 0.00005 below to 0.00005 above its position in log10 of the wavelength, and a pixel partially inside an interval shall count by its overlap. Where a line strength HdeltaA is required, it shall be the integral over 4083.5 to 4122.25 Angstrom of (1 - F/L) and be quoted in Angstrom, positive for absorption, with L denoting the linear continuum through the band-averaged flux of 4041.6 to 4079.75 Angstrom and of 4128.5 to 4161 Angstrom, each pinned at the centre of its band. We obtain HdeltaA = -1.9 Angstrom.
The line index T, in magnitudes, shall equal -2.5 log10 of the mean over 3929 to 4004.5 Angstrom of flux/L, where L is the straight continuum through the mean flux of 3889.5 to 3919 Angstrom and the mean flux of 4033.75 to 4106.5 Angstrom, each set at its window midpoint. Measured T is 0.22 mag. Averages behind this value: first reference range 6.37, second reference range 9.33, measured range 6.21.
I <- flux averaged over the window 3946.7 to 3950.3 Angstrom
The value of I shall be 6.66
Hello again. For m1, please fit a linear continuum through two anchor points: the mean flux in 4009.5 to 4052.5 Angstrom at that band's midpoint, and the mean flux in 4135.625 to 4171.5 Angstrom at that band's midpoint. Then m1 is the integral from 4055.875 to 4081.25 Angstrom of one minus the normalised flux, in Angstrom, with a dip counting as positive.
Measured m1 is 0.9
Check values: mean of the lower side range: 9.5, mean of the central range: 9.01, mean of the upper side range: 8.93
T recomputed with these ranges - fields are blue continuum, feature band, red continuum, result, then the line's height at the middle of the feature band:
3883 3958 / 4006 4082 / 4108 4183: -0.24 mag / 7.5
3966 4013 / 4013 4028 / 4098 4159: -0.22 mag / 8.04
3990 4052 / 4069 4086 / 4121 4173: -0.01 mag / 9.22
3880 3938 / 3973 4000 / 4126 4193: -0.23 mag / 6.54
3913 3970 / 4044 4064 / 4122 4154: -0.24 mag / 7.37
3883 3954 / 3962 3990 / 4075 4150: 0.11 mag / 6.67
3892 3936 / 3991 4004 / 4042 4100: -0.19 mag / 7.57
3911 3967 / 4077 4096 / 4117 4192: -0.25 mag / 7.86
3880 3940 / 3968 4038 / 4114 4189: -0.24 mag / 6.82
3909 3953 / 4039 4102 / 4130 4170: -0.22 mag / 7.62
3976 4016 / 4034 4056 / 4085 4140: -0.04 mag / 9.03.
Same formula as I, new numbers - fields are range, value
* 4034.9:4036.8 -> 9.54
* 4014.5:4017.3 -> 9.81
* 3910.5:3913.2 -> 6.87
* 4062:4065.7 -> 8.92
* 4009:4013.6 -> 9.4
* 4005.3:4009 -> 9.06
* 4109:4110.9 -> 8.86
